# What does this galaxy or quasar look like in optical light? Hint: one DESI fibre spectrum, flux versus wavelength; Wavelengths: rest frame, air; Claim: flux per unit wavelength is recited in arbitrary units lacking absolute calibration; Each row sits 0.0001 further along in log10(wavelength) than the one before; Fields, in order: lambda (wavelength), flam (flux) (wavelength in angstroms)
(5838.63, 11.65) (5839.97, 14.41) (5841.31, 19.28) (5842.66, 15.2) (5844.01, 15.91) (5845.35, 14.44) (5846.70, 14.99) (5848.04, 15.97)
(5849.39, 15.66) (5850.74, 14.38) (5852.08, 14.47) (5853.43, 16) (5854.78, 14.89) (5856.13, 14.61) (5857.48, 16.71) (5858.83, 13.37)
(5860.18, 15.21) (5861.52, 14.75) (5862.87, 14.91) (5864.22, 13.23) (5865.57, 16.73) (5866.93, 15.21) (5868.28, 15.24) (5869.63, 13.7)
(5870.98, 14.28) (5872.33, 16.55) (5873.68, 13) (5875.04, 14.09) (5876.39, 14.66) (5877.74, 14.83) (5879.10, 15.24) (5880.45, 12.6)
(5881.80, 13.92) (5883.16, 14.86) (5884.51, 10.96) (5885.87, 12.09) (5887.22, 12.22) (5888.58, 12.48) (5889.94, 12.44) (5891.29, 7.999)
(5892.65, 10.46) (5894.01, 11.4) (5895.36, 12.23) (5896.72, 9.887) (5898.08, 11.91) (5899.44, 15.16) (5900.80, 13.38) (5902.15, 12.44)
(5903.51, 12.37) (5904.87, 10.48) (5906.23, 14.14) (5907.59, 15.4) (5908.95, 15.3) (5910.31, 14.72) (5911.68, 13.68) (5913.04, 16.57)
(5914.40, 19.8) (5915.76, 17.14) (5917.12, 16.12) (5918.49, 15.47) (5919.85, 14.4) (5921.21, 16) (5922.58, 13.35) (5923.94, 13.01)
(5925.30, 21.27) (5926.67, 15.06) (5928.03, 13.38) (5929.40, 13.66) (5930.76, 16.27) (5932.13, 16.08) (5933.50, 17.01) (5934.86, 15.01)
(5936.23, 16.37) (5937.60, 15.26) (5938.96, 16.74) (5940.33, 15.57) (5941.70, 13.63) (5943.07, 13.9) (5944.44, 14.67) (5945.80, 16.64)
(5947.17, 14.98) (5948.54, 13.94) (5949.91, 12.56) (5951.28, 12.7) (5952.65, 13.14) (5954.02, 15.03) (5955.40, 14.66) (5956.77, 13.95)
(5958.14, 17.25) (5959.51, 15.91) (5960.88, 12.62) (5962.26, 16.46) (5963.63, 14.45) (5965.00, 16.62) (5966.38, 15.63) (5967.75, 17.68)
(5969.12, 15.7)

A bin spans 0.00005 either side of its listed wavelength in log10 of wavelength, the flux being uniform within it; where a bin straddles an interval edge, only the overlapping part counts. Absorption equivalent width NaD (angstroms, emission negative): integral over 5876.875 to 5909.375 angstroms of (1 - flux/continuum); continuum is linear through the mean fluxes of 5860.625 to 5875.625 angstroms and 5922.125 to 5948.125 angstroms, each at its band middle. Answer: 5.0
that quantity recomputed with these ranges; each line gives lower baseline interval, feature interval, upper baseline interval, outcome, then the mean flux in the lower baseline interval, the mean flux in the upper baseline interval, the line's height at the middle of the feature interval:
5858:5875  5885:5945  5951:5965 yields 2.1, 14.7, 14.8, 14.7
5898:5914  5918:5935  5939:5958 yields -1.4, 14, 14.4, 14.2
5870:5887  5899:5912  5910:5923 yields 1.3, 13.9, 15.8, 15.2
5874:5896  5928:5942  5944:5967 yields -1.3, 12.7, 14.8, 14.2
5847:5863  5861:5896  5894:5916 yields 2.6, 15.1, 13.9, 14.5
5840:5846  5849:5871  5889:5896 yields -1.0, 16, 11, 14.3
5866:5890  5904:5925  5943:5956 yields -1.6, 13.9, 14.2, 14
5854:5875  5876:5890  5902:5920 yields 1.5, 14.8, 14.9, 14.9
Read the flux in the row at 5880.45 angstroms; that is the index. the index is 12.6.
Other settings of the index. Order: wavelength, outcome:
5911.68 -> 13.68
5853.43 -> 16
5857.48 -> 16.71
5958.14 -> 17.25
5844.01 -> 15.91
